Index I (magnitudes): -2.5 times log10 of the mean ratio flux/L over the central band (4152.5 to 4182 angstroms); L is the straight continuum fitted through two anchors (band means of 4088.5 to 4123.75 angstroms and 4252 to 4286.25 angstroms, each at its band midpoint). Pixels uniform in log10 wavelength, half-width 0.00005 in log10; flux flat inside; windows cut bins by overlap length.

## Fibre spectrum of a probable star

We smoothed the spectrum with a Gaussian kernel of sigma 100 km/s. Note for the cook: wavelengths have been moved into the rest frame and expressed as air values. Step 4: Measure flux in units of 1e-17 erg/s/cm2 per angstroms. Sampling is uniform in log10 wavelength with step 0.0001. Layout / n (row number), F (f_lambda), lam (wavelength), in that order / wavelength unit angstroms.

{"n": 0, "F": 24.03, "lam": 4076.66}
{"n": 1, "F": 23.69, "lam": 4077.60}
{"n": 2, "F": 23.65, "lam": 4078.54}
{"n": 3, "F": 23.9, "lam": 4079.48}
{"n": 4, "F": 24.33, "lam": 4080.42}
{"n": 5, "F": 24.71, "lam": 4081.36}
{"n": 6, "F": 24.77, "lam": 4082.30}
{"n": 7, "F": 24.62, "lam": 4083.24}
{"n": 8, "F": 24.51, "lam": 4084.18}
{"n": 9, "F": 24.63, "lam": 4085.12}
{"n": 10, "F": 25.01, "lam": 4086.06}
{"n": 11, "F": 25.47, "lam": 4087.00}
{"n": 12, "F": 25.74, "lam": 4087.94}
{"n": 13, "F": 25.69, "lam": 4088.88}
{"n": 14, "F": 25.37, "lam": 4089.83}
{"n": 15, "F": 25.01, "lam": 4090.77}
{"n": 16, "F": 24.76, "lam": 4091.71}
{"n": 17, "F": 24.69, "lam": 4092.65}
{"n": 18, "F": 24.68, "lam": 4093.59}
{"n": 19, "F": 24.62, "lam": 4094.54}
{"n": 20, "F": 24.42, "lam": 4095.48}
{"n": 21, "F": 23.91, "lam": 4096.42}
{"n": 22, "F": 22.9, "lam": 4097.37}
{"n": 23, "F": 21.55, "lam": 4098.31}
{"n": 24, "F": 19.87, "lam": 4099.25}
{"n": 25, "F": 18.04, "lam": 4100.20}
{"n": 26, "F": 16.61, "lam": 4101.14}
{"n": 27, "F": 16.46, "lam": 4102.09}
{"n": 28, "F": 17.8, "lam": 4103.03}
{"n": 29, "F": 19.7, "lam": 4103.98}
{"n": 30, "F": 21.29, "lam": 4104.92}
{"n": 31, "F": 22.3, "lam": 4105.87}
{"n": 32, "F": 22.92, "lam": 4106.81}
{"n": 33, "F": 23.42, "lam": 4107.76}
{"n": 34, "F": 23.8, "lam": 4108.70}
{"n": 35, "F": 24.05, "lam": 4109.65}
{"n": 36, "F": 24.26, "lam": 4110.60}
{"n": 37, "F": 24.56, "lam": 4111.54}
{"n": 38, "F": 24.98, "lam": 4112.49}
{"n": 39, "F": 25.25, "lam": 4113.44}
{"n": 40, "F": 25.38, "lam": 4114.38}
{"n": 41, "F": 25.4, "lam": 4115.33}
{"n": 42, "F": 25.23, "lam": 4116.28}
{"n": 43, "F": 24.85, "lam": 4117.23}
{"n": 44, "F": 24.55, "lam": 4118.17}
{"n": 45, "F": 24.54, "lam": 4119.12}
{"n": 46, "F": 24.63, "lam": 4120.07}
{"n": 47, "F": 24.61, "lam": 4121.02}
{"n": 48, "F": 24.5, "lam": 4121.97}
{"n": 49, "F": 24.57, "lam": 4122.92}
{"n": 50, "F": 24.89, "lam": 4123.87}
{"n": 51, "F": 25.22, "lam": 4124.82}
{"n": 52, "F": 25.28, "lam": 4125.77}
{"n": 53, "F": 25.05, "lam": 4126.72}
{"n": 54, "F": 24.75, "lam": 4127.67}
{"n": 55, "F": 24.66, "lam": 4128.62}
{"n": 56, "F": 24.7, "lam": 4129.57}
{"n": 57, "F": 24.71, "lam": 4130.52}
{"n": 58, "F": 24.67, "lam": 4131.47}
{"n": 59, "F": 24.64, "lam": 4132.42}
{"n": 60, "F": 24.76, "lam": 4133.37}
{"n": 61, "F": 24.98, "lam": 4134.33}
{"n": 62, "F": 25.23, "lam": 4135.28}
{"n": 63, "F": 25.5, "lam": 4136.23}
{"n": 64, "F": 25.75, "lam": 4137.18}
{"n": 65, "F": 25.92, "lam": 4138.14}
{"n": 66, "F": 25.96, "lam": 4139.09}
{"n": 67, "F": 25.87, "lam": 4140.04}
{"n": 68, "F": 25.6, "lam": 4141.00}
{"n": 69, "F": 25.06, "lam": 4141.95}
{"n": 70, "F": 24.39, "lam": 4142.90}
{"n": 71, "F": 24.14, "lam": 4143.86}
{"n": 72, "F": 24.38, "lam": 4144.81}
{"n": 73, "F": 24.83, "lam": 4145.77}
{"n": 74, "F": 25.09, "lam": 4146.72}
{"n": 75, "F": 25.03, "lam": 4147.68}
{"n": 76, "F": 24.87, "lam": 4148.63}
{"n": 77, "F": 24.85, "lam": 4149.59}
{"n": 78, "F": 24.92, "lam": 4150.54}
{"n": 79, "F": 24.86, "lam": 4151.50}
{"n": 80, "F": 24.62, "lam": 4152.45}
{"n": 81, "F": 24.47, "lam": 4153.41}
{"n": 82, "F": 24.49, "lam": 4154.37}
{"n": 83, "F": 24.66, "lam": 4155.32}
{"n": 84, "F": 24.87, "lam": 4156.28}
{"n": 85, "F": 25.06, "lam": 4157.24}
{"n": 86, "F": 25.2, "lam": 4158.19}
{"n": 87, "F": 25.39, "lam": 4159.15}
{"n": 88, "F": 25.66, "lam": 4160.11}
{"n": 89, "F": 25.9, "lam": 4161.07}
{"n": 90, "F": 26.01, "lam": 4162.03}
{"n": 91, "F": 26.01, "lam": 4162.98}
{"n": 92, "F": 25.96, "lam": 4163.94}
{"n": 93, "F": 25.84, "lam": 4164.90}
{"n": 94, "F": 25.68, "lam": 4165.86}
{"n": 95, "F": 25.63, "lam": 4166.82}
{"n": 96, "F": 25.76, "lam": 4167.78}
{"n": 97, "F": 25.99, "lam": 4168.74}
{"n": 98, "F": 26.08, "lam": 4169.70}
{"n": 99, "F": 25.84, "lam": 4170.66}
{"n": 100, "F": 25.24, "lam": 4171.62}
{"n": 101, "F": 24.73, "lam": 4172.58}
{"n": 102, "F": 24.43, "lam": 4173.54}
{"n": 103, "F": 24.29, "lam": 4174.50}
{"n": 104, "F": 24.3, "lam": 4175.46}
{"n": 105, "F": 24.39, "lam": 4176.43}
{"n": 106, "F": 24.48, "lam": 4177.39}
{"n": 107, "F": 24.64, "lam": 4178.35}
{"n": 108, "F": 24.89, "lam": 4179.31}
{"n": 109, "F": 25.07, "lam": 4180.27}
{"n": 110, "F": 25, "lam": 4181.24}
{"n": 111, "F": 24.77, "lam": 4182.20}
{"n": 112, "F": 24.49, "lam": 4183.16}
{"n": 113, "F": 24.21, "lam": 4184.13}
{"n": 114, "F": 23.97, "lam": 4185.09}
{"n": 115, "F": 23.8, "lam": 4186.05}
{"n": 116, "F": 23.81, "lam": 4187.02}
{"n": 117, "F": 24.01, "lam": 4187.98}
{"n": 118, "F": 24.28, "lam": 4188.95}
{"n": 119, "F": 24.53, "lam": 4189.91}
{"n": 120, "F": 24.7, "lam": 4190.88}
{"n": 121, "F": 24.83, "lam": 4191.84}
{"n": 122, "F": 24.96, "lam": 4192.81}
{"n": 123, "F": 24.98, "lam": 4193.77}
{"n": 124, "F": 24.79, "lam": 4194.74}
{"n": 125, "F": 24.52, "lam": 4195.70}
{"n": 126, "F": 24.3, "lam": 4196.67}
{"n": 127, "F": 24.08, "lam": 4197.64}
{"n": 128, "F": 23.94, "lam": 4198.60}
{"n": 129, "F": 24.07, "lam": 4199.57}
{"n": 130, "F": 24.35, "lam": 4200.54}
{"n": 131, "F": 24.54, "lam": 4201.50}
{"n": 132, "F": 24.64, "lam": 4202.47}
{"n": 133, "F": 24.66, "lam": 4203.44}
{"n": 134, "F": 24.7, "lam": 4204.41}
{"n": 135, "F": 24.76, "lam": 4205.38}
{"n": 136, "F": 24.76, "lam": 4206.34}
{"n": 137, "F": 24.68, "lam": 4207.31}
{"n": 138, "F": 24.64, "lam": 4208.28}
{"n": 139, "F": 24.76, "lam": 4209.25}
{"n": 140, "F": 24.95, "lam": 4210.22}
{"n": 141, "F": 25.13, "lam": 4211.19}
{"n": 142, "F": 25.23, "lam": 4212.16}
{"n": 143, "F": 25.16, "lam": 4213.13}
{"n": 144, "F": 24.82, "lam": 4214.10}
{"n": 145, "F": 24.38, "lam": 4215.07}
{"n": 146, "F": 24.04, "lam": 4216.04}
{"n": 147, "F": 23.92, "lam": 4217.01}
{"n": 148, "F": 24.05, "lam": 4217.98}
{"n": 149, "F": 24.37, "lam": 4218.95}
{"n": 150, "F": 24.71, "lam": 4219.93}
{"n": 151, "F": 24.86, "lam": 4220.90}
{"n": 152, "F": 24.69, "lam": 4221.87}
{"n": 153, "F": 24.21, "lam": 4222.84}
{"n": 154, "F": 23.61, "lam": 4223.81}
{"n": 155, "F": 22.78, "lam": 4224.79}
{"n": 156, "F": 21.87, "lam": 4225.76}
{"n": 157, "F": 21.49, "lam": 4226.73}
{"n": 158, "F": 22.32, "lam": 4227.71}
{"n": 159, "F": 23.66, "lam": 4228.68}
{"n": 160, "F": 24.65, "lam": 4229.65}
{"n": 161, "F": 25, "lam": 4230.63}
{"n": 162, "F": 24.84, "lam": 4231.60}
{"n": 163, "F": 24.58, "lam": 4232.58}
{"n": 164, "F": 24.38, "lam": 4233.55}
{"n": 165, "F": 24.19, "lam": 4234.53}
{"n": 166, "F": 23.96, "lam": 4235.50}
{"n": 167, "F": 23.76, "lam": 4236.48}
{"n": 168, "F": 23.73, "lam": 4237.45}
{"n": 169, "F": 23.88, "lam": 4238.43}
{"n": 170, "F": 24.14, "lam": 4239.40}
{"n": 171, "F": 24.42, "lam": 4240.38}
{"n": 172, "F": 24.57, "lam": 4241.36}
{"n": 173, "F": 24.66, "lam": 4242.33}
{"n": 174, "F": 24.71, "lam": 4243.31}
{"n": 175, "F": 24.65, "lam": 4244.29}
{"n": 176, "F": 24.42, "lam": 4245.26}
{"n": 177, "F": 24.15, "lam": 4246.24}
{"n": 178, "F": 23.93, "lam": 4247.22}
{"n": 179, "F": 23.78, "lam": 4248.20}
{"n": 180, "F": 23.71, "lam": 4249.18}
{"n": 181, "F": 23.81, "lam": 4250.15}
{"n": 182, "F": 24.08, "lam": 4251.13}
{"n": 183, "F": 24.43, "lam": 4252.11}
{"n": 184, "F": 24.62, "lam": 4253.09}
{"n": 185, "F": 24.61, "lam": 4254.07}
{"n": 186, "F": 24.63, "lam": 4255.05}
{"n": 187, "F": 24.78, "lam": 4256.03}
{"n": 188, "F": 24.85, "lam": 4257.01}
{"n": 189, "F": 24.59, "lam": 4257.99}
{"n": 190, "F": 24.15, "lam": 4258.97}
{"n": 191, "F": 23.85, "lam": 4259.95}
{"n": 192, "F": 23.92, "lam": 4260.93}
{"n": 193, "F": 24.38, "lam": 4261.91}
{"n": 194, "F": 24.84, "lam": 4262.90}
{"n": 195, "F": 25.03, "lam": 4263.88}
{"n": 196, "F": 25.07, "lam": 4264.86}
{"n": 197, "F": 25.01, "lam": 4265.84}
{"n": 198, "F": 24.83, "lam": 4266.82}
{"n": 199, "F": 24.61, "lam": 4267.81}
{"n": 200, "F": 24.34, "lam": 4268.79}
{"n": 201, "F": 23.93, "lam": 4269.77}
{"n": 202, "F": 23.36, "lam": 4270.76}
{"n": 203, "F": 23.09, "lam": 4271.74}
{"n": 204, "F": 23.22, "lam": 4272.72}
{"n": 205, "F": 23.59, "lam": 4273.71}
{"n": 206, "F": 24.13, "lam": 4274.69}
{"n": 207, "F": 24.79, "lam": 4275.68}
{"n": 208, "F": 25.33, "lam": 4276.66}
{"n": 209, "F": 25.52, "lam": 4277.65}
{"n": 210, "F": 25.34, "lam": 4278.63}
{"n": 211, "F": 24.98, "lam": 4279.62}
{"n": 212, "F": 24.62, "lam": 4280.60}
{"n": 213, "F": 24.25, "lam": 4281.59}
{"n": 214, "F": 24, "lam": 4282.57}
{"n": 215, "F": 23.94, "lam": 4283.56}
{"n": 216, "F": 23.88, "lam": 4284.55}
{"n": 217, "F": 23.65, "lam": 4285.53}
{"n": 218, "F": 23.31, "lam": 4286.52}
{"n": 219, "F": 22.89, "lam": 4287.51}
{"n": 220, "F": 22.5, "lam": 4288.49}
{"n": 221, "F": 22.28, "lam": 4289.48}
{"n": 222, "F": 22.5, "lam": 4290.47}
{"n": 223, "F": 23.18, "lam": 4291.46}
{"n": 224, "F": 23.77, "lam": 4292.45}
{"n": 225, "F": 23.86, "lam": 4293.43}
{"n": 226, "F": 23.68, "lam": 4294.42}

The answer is -0.07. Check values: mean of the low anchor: 23.3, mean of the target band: 25.2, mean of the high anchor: 24.4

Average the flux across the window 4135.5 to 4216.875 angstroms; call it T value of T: 24.9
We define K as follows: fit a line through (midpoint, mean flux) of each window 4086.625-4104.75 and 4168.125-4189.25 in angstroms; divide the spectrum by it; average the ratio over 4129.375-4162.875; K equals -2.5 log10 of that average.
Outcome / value -0.06 mag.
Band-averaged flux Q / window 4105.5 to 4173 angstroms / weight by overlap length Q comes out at 25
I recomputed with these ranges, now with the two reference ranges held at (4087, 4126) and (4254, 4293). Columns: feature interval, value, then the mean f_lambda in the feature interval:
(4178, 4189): -0.028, 24.4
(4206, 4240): -0.011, 24.2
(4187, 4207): -0.030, 24.5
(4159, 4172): -0.091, 25.8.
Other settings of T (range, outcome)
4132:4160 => 25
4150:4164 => 25.2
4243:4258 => 24.3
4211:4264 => 24.2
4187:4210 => 24.5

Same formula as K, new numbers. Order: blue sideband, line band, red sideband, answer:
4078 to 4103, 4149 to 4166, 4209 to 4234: -0.07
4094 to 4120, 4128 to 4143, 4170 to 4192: -0.08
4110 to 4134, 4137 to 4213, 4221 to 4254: -0.02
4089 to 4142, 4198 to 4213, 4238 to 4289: -0.02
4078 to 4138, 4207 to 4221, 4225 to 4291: -0.03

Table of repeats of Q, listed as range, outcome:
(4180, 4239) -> 24.3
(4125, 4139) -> 25.1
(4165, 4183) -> 25.1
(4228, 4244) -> 24.3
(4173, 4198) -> 24.5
